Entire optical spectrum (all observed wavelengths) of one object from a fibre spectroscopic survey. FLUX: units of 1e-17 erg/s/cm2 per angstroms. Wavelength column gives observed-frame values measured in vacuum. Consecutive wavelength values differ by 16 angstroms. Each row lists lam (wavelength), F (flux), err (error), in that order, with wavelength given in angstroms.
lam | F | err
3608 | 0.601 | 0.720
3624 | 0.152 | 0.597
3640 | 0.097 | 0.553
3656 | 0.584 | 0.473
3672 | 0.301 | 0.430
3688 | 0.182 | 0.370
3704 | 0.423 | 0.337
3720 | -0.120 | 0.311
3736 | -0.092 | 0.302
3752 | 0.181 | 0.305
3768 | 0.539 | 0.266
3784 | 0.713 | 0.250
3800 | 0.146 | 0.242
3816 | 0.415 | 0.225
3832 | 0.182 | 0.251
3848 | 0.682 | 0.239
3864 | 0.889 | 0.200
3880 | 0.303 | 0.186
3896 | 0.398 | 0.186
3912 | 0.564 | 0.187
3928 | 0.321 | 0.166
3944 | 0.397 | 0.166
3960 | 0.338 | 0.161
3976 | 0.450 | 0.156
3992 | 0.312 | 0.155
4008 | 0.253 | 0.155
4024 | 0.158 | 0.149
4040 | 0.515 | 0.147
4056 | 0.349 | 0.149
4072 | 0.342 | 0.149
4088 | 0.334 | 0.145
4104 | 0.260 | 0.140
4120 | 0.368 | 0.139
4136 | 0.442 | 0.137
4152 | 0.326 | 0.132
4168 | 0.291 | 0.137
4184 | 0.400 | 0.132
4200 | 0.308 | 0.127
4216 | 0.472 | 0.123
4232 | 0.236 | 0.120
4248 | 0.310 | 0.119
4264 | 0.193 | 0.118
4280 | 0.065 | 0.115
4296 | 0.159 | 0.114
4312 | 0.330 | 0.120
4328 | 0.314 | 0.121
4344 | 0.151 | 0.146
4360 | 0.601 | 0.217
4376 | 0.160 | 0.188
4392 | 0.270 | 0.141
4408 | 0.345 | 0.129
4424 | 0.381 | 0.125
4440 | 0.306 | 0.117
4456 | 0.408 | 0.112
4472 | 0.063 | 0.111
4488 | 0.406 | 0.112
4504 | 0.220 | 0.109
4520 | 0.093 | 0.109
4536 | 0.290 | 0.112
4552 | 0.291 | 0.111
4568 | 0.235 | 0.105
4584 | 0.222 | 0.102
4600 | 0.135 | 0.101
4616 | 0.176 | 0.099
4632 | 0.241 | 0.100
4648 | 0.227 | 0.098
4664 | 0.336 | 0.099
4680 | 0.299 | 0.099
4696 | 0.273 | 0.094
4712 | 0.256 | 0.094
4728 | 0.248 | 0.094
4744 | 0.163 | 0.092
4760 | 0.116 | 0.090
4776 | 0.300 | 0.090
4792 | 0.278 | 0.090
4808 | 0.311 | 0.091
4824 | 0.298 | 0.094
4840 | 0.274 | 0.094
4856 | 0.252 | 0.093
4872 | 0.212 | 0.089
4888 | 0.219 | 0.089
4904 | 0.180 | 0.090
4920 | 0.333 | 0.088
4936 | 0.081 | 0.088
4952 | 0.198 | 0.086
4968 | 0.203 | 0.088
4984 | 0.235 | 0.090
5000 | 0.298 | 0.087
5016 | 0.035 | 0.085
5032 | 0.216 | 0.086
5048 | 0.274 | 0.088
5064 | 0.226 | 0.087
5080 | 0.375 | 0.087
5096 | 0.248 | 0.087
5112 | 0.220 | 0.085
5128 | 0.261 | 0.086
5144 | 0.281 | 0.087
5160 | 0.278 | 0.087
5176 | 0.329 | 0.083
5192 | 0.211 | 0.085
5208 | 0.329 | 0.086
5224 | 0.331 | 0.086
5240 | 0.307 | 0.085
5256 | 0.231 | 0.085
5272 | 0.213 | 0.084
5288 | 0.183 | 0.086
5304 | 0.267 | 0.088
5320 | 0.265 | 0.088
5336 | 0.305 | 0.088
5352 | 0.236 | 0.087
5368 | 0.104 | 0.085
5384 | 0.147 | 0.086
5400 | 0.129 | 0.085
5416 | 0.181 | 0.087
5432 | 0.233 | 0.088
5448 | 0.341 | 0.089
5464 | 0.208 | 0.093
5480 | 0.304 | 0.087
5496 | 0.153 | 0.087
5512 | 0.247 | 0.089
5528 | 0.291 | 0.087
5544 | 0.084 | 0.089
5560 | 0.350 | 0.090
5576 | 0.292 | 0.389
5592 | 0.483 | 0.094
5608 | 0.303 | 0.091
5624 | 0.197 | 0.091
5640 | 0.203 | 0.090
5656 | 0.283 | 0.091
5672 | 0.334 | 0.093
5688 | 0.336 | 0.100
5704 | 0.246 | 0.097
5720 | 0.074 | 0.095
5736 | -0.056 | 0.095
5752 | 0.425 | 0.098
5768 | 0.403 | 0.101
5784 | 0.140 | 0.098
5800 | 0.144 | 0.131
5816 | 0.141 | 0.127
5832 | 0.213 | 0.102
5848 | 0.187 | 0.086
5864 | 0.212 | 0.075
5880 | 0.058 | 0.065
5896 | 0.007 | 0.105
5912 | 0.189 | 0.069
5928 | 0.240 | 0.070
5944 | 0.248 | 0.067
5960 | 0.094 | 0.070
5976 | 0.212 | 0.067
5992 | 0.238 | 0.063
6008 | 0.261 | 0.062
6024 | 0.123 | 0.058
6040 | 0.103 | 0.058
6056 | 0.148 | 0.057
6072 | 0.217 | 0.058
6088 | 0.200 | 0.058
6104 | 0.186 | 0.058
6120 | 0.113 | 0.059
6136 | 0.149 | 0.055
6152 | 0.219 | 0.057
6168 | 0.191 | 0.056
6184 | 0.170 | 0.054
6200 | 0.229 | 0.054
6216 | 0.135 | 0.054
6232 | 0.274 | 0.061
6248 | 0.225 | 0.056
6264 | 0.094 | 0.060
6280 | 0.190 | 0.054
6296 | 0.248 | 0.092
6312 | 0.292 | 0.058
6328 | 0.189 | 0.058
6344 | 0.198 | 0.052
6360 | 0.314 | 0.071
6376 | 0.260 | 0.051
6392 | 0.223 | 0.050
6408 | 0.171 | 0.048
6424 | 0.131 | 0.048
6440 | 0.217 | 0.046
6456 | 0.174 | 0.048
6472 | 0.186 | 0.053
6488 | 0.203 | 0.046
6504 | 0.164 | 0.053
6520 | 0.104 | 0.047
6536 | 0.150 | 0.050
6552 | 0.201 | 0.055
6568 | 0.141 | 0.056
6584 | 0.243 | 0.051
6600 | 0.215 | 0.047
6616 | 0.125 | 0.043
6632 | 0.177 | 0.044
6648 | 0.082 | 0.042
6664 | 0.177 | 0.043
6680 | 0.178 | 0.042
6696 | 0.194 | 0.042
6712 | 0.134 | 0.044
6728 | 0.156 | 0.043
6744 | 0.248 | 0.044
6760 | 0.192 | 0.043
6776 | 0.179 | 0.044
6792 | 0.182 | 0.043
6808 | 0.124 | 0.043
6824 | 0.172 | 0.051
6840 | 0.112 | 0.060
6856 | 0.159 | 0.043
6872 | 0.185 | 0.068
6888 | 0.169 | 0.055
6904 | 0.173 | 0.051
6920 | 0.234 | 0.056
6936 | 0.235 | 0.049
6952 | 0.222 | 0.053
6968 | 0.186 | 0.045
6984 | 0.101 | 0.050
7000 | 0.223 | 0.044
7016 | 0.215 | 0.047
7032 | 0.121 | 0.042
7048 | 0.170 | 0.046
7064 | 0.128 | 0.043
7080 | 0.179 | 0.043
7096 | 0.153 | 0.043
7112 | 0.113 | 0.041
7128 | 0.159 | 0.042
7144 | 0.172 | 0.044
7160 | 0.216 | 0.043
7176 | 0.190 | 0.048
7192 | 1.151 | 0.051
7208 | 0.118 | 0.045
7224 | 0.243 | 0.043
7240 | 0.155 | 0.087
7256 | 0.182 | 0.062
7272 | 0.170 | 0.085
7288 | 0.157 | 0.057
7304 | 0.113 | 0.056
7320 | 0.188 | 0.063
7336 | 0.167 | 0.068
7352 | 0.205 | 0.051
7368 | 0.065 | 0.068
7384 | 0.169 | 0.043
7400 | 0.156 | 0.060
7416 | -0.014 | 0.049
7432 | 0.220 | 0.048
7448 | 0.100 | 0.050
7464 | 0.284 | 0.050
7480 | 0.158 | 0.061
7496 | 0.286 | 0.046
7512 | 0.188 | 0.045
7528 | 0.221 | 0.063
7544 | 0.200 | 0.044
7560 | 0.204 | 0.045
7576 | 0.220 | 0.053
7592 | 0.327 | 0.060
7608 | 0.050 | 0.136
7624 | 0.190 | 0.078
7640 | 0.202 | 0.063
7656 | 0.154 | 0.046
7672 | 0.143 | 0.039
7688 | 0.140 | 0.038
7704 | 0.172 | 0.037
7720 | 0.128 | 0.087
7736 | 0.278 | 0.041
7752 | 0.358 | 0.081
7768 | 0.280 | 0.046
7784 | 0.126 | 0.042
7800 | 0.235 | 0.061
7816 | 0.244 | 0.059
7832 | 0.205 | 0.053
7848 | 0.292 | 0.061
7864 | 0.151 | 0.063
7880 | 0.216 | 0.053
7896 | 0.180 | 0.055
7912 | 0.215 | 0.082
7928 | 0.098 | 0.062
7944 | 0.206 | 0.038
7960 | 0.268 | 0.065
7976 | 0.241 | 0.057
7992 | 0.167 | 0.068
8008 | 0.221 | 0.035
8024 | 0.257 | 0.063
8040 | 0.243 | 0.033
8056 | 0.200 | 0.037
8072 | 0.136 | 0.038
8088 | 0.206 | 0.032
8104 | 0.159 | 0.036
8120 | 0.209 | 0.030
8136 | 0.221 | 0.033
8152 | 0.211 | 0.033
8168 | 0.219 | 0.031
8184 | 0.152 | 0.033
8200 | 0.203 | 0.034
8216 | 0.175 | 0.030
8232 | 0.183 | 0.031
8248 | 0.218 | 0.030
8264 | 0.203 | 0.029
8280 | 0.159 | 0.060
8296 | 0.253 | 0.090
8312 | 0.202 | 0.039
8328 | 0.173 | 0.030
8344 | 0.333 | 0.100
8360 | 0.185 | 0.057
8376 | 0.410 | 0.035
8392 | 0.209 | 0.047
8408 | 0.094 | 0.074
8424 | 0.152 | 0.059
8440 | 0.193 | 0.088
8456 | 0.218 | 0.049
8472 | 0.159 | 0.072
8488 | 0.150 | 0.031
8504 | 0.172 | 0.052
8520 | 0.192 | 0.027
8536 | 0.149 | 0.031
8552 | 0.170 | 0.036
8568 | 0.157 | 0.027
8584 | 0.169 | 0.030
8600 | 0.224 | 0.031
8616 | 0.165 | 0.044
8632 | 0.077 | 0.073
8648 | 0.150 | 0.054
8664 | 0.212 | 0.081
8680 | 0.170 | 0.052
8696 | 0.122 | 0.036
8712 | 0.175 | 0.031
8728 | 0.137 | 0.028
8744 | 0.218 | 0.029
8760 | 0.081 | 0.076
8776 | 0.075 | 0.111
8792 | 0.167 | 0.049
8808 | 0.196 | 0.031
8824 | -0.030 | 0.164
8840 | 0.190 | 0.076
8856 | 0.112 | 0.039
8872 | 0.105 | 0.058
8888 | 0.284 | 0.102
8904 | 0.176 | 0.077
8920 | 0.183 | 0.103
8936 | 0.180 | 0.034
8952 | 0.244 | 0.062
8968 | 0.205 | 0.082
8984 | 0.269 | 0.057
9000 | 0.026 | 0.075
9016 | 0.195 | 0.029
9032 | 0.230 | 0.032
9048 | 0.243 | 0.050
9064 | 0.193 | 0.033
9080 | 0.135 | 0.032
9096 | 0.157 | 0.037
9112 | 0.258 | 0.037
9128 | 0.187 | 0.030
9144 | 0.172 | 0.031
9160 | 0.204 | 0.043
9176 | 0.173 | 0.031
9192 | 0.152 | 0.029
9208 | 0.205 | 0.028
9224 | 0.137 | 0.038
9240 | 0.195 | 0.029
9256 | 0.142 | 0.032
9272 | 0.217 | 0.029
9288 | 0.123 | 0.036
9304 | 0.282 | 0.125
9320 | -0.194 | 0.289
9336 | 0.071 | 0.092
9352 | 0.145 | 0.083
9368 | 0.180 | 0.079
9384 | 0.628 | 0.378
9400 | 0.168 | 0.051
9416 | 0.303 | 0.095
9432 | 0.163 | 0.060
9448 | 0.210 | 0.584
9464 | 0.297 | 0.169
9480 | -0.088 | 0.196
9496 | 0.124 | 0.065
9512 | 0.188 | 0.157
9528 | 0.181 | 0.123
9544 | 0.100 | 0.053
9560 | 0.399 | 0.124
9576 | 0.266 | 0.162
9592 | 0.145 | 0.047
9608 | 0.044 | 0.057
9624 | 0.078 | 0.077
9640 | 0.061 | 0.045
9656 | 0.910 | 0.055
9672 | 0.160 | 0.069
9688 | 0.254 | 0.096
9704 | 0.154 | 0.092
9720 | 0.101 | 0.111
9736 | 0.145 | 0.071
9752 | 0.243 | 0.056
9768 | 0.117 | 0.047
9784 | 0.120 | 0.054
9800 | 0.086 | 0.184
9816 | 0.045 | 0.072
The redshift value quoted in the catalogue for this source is 0.93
